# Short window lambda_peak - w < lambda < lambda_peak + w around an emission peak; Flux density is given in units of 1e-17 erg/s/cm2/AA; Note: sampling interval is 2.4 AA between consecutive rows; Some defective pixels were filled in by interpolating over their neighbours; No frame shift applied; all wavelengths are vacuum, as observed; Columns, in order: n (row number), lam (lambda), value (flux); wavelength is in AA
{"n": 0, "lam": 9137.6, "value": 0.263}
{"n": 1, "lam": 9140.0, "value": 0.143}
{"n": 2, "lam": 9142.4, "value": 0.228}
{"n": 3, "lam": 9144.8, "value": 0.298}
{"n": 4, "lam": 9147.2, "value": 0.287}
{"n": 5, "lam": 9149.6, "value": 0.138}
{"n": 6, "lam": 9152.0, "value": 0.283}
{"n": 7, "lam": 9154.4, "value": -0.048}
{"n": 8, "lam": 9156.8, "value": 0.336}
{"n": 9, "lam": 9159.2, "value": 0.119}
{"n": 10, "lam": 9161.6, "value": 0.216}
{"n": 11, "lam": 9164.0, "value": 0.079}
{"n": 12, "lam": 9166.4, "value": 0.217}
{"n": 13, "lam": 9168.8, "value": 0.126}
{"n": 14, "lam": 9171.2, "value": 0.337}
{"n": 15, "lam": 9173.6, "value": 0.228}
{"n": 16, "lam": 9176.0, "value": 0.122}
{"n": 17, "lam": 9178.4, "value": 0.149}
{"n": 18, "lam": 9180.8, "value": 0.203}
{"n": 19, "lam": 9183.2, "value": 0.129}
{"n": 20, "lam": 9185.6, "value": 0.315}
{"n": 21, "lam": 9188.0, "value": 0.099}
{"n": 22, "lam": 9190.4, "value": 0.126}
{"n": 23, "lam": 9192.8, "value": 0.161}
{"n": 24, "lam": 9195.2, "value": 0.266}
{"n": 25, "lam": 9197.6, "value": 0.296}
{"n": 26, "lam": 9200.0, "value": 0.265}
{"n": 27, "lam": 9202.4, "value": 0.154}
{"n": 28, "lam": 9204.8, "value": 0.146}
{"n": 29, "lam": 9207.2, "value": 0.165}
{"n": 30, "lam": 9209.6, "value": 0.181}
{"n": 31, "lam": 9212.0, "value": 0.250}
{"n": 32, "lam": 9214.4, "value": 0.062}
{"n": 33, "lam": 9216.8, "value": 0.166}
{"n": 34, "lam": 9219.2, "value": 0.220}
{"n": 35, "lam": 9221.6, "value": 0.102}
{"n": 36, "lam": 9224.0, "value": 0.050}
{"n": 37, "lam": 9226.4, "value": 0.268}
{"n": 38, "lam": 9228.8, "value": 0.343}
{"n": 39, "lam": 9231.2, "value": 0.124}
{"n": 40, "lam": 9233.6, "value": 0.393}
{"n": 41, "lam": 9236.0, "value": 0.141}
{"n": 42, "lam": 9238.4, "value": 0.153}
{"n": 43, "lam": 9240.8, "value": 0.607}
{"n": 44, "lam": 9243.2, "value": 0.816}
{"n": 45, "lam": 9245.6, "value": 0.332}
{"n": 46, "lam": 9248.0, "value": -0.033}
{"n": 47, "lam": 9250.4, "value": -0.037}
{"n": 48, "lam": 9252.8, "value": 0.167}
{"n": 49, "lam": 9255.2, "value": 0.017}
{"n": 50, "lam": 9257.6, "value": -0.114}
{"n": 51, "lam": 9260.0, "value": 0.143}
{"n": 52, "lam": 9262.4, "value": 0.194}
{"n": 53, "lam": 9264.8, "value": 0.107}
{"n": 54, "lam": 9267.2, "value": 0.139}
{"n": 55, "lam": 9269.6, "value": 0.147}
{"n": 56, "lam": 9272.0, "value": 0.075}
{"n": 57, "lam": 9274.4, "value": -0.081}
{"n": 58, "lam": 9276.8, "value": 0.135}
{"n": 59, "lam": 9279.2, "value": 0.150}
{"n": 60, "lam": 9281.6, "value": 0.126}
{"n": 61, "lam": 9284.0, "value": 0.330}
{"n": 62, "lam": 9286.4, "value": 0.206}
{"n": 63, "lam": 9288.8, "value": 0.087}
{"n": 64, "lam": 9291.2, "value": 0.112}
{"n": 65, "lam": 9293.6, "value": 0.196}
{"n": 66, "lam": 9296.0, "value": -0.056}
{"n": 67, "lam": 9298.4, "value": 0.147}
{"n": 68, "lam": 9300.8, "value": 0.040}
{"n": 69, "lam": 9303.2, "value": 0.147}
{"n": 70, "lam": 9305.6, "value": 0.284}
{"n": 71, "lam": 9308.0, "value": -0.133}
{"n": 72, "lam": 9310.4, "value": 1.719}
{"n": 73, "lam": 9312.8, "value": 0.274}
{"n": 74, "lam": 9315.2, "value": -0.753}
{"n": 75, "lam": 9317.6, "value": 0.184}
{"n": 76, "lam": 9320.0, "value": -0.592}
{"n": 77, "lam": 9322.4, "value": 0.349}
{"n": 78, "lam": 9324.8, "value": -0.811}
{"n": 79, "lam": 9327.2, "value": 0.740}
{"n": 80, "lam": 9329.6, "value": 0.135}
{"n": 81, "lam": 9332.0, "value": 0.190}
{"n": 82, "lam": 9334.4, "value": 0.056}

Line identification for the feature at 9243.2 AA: H-beta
